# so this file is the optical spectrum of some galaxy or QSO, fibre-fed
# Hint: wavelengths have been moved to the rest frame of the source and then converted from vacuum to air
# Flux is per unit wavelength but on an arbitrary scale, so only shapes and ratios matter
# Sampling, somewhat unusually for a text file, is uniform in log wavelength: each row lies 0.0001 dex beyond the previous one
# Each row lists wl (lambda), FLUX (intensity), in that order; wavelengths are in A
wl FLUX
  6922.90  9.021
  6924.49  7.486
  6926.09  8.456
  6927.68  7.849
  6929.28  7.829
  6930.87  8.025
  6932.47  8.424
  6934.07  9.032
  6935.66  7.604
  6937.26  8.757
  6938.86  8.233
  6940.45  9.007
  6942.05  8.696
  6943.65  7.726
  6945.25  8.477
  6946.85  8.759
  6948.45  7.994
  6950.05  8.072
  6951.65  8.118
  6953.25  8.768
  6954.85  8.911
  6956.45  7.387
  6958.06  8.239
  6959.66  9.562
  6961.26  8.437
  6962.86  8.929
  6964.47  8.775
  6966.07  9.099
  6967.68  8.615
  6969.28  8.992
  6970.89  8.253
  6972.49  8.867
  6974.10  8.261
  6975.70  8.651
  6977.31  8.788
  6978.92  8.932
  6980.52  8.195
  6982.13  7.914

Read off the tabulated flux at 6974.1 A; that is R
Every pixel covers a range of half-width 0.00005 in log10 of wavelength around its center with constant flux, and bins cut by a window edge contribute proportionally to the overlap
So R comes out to 8.261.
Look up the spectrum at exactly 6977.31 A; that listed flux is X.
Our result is 8.788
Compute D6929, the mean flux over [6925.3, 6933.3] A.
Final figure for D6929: 8.12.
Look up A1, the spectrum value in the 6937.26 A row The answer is 8.757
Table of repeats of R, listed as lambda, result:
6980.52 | 8.195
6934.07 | 9.032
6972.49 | 8.867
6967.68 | 8.615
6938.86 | 8.233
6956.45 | 7.387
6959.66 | 9.562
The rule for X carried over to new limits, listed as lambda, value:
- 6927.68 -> 7.849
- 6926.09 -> 8.456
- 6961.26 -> 8.437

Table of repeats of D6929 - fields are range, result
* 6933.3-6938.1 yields 8.46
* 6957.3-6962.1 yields 8.77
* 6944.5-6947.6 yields 8.62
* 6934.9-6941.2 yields 8.4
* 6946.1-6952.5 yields 8.24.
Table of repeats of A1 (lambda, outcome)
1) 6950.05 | 8.072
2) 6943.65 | 7.726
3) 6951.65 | 8.118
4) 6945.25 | 8.477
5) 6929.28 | 7.829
